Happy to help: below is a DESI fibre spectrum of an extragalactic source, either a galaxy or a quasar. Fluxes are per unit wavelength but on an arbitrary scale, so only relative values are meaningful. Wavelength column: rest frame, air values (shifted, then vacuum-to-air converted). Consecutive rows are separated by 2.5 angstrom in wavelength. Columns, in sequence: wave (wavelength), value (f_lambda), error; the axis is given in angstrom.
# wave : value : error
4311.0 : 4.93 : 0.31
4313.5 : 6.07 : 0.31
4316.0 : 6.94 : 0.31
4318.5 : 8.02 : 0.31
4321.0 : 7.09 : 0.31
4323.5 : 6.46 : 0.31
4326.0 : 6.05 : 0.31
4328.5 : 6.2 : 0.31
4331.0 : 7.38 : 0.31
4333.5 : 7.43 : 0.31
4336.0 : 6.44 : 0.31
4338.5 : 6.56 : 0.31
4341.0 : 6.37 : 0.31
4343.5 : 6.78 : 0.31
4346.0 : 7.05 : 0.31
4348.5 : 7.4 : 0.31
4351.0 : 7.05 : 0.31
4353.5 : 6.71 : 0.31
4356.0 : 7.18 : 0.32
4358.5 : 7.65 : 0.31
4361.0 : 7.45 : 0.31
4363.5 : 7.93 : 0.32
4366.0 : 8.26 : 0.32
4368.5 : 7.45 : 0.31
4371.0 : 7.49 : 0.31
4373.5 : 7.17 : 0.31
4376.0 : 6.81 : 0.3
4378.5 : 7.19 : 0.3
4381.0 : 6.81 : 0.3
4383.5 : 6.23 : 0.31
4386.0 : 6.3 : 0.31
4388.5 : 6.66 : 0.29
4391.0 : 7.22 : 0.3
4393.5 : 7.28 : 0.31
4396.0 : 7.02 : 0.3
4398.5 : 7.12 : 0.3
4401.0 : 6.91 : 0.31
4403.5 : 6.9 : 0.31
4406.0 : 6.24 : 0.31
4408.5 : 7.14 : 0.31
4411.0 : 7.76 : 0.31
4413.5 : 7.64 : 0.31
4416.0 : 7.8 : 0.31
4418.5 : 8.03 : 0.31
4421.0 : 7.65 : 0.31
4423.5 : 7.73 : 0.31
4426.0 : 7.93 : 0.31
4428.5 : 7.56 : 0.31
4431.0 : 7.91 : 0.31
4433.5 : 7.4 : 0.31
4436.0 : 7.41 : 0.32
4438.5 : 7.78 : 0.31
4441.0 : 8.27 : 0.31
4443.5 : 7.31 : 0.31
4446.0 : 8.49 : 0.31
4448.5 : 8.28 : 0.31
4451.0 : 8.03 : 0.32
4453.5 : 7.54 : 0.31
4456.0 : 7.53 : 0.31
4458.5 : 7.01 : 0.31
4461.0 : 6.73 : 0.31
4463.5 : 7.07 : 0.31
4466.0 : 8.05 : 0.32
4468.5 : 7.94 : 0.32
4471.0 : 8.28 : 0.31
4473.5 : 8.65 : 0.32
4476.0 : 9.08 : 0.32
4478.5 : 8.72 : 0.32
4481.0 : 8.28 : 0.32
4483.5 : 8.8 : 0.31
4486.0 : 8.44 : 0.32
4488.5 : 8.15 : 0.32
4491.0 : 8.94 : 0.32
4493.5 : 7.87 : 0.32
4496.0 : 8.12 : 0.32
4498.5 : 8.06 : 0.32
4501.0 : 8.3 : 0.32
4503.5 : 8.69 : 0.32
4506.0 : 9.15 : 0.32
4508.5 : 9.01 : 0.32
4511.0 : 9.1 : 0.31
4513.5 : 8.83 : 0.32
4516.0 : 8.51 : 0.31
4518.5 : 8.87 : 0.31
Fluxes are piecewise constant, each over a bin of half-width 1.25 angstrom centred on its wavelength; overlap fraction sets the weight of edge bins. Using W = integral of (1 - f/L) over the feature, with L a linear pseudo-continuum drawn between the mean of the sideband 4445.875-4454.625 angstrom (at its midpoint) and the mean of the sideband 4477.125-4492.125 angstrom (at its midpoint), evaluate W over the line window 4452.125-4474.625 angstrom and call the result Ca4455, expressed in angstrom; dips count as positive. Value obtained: 1.6 angstrom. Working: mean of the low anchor 8.04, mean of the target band 7.64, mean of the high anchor 8.56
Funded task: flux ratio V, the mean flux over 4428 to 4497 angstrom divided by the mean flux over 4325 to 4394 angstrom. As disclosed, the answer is 1.14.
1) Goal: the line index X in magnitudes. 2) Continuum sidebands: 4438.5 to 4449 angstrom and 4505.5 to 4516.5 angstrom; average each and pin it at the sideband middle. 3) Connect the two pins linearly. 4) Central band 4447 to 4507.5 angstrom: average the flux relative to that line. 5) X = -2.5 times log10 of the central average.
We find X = 0.04 mag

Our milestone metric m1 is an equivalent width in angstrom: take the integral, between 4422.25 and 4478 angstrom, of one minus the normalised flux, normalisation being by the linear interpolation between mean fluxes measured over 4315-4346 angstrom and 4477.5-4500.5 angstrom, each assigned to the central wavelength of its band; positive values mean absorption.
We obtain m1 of 1.1 angstrom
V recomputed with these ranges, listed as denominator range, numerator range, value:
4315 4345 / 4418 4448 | 1.14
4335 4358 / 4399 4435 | 1.09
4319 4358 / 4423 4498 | 1.17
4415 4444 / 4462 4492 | 1.08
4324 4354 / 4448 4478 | 1.16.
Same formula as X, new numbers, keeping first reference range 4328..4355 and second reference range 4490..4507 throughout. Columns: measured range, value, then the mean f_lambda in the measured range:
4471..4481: -0.06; 8.68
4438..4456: 0.00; 7.93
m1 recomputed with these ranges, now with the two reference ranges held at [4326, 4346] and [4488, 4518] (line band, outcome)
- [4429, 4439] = 0.26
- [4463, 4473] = 0.29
